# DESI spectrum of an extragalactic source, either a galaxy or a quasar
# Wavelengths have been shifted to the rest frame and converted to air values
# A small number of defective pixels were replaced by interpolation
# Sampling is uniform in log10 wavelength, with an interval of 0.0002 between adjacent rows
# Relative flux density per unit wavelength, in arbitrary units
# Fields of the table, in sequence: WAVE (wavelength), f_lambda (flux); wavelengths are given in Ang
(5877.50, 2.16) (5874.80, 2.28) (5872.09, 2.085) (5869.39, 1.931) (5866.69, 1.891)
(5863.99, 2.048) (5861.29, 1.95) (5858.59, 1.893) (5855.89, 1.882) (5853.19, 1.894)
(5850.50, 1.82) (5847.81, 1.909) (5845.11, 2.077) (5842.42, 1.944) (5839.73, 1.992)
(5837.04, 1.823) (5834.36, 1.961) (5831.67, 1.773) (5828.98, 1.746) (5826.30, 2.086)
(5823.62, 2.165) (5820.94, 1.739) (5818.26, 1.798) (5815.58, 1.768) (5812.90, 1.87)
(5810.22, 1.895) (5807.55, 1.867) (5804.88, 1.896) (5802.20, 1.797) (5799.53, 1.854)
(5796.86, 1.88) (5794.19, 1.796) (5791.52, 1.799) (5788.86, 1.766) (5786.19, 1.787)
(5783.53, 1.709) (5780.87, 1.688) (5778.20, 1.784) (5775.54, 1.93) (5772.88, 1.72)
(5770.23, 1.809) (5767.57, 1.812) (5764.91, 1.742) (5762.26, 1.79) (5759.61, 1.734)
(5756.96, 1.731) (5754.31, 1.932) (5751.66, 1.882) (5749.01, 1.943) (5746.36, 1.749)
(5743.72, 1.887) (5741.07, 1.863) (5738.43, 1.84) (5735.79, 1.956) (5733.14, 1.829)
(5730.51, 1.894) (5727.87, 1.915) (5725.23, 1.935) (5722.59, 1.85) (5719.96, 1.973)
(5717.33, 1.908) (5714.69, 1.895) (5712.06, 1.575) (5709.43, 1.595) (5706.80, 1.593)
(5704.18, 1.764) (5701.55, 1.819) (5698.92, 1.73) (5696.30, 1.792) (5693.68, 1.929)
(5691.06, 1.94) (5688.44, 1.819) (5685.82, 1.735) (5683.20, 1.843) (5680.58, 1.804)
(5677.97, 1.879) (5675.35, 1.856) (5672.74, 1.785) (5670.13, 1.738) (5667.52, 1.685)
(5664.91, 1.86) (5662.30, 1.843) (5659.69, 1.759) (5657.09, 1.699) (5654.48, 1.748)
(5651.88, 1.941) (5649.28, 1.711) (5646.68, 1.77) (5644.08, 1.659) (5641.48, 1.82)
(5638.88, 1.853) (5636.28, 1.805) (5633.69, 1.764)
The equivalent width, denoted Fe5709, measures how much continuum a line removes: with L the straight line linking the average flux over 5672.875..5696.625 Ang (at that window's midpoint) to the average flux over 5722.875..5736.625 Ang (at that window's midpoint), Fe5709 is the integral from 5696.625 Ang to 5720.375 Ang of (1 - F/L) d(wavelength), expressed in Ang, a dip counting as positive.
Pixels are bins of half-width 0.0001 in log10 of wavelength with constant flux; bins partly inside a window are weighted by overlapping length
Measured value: 1.5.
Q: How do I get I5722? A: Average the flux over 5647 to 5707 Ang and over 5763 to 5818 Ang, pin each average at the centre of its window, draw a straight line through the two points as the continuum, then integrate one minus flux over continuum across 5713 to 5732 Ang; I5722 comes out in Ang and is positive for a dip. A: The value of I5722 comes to -1.1 Ang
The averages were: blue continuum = 1.8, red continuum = 1.81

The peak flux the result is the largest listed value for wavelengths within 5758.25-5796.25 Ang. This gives 1.93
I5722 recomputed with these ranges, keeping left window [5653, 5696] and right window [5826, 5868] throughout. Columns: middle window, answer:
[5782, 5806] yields 0.94 Ang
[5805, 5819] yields 0.34 Ang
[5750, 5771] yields 0.62 Ang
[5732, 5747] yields -0.09 Ang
